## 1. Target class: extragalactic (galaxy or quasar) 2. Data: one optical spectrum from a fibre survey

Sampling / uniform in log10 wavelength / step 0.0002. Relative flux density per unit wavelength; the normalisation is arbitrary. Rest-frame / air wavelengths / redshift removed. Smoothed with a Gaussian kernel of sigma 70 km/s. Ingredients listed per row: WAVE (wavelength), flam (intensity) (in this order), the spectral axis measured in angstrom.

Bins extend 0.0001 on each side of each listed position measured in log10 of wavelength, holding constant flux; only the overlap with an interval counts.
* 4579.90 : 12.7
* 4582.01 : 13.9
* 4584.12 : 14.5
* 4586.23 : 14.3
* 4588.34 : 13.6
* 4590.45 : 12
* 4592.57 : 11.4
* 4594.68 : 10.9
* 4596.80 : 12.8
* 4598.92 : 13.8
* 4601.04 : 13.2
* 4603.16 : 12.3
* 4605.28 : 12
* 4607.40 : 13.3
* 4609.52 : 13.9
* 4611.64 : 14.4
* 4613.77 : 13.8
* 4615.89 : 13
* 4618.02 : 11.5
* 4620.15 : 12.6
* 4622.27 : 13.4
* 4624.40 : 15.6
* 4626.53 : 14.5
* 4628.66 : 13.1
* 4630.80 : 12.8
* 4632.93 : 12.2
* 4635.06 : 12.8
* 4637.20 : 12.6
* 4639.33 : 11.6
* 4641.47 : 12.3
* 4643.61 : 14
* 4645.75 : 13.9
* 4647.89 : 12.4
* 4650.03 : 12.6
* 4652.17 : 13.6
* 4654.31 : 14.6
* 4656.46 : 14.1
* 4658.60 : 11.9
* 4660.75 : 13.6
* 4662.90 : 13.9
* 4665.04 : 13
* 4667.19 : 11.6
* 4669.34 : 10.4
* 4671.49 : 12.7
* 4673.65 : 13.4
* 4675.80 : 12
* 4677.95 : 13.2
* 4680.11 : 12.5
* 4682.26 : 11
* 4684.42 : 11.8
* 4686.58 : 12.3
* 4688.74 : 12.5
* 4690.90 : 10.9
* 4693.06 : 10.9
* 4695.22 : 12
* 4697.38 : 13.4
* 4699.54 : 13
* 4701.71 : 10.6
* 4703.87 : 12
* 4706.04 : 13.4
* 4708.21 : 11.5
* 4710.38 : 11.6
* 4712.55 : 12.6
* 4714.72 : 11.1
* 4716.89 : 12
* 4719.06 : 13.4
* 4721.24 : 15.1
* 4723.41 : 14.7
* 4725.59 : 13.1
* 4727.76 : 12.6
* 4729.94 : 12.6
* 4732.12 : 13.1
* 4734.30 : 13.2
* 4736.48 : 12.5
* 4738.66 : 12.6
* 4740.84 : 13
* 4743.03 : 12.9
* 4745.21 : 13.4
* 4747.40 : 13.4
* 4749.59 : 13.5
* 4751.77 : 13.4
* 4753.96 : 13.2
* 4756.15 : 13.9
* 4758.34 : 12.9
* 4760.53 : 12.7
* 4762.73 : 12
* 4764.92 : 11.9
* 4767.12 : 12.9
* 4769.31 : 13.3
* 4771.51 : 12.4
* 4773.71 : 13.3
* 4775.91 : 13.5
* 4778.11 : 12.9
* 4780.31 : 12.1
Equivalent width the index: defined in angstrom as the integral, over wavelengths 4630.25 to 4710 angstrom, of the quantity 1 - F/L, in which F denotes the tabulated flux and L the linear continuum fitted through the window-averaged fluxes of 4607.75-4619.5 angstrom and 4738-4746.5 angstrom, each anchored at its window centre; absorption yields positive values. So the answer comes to 4.0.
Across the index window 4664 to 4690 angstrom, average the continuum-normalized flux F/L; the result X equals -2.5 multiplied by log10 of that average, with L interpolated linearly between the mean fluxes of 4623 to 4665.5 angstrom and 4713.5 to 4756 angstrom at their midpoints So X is 0.09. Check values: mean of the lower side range 13.3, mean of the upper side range 13.1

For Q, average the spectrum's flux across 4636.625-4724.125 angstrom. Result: 12.6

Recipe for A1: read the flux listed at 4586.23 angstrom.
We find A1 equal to 14.3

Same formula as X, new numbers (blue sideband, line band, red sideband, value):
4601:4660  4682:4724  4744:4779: 0.07 mag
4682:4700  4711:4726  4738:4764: -0.05 mag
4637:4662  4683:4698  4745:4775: 0.10 mag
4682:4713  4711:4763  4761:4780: -0.06 mag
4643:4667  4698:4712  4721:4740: 0.10 mag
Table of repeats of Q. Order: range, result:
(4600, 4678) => 13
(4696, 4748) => 12.8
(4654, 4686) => 12.6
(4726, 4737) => 12.8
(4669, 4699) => 12.1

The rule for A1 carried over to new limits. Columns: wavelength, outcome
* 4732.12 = 13.1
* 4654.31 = 14.6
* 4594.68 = 10.9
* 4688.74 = 12.5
